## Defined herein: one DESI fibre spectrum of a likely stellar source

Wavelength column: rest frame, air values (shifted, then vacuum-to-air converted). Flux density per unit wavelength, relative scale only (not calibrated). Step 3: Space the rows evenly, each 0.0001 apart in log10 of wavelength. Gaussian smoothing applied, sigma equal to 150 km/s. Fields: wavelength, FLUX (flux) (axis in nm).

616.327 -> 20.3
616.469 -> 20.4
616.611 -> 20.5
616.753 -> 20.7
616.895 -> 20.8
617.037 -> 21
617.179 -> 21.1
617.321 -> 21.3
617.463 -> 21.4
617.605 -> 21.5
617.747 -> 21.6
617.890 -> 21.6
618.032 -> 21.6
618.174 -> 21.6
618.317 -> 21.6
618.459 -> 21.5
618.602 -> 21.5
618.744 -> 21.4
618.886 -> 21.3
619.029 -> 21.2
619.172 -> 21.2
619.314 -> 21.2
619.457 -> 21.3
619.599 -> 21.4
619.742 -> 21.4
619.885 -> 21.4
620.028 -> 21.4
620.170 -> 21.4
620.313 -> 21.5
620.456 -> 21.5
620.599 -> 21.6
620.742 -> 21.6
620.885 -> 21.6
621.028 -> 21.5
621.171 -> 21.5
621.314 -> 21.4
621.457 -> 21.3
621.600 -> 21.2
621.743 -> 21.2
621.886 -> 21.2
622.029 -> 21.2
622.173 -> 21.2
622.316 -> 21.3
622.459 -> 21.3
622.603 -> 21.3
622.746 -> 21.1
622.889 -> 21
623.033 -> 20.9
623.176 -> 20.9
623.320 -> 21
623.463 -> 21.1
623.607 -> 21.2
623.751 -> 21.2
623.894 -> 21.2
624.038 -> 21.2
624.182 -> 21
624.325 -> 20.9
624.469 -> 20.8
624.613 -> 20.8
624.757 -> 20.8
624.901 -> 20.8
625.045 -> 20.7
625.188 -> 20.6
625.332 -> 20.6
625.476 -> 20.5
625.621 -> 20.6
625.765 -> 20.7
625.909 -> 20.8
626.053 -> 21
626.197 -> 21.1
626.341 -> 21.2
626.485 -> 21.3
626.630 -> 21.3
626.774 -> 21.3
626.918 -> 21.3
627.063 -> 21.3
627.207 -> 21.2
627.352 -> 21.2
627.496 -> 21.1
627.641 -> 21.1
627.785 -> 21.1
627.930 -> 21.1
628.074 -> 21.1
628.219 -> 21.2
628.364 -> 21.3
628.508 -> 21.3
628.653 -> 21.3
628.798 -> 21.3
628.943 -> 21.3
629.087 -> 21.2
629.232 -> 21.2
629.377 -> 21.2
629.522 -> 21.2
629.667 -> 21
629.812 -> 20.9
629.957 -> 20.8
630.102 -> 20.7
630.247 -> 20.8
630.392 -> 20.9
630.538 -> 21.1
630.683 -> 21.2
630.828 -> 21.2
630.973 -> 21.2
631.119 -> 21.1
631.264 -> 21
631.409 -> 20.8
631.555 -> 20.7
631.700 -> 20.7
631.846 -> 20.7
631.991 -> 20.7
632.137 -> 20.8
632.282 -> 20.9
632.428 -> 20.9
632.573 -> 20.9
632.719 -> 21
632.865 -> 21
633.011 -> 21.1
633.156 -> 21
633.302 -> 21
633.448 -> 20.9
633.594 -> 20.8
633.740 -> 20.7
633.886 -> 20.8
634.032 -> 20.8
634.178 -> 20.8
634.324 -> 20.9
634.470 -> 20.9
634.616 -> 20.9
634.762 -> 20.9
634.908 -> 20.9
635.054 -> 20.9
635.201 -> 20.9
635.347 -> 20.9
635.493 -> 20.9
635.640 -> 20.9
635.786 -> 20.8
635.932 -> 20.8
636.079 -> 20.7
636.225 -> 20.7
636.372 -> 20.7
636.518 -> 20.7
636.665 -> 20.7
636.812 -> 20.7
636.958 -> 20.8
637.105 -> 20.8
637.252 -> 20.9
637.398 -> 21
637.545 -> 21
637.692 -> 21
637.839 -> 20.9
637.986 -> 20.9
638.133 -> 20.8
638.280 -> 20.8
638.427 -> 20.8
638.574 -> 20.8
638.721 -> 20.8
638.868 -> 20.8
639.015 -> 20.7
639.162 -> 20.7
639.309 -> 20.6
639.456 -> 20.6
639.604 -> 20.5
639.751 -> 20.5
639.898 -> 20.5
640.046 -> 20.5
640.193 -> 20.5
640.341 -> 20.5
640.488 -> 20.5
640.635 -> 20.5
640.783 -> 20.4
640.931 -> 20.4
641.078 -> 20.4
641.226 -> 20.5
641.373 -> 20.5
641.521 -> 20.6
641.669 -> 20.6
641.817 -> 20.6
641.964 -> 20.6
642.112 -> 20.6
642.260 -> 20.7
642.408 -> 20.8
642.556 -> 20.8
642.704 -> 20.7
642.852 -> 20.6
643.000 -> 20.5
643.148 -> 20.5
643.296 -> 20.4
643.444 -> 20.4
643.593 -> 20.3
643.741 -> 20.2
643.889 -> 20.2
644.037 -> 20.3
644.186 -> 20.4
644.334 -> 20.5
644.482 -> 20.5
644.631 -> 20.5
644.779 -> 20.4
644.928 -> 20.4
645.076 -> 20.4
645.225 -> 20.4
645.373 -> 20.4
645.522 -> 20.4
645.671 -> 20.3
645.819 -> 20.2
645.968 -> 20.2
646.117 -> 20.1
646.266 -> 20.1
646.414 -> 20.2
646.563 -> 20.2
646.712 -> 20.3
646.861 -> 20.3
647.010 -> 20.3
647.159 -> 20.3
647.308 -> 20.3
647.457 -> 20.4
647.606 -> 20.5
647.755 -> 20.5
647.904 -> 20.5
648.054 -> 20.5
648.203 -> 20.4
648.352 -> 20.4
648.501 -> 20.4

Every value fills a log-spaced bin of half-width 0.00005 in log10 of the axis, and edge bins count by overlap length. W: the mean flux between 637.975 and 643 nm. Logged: 20.6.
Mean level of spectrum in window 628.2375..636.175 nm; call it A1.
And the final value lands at 21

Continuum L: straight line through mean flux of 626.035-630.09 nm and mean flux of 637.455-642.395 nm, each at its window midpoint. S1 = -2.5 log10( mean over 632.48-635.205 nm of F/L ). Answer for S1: 0.00 mag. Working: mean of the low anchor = 21.2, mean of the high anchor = 20.6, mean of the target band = 20.9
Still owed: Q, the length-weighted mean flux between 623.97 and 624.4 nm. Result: 21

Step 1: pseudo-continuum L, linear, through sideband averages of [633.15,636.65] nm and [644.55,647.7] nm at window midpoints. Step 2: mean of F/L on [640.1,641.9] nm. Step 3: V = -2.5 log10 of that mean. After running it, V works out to 0.00 mag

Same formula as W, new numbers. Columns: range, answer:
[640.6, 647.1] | 20.4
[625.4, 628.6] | 21.1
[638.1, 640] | 20.7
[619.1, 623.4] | 21.3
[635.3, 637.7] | 20.8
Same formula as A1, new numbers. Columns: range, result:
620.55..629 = 21.1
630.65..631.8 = 21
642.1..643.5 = 20.6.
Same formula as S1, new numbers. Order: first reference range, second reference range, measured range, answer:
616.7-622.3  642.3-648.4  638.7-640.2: 0.00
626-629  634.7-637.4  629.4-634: 0.01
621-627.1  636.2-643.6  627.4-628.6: -0.01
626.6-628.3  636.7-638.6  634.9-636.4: 0.01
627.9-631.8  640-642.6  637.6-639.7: 0.00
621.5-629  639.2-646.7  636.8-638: -0.01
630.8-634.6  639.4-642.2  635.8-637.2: 0.00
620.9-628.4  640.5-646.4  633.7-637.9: -0.01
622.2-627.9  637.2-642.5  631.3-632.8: 0.00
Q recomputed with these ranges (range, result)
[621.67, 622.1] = 21.2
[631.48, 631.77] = 20.7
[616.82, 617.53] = 21.1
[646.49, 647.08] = 20.3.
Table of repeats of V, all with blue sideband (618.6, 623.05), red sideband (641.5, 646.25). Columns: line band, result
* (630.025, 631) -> 0.00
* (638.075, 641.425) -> 0.00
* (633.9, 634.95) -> 0.00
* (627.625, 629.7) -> -0.01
